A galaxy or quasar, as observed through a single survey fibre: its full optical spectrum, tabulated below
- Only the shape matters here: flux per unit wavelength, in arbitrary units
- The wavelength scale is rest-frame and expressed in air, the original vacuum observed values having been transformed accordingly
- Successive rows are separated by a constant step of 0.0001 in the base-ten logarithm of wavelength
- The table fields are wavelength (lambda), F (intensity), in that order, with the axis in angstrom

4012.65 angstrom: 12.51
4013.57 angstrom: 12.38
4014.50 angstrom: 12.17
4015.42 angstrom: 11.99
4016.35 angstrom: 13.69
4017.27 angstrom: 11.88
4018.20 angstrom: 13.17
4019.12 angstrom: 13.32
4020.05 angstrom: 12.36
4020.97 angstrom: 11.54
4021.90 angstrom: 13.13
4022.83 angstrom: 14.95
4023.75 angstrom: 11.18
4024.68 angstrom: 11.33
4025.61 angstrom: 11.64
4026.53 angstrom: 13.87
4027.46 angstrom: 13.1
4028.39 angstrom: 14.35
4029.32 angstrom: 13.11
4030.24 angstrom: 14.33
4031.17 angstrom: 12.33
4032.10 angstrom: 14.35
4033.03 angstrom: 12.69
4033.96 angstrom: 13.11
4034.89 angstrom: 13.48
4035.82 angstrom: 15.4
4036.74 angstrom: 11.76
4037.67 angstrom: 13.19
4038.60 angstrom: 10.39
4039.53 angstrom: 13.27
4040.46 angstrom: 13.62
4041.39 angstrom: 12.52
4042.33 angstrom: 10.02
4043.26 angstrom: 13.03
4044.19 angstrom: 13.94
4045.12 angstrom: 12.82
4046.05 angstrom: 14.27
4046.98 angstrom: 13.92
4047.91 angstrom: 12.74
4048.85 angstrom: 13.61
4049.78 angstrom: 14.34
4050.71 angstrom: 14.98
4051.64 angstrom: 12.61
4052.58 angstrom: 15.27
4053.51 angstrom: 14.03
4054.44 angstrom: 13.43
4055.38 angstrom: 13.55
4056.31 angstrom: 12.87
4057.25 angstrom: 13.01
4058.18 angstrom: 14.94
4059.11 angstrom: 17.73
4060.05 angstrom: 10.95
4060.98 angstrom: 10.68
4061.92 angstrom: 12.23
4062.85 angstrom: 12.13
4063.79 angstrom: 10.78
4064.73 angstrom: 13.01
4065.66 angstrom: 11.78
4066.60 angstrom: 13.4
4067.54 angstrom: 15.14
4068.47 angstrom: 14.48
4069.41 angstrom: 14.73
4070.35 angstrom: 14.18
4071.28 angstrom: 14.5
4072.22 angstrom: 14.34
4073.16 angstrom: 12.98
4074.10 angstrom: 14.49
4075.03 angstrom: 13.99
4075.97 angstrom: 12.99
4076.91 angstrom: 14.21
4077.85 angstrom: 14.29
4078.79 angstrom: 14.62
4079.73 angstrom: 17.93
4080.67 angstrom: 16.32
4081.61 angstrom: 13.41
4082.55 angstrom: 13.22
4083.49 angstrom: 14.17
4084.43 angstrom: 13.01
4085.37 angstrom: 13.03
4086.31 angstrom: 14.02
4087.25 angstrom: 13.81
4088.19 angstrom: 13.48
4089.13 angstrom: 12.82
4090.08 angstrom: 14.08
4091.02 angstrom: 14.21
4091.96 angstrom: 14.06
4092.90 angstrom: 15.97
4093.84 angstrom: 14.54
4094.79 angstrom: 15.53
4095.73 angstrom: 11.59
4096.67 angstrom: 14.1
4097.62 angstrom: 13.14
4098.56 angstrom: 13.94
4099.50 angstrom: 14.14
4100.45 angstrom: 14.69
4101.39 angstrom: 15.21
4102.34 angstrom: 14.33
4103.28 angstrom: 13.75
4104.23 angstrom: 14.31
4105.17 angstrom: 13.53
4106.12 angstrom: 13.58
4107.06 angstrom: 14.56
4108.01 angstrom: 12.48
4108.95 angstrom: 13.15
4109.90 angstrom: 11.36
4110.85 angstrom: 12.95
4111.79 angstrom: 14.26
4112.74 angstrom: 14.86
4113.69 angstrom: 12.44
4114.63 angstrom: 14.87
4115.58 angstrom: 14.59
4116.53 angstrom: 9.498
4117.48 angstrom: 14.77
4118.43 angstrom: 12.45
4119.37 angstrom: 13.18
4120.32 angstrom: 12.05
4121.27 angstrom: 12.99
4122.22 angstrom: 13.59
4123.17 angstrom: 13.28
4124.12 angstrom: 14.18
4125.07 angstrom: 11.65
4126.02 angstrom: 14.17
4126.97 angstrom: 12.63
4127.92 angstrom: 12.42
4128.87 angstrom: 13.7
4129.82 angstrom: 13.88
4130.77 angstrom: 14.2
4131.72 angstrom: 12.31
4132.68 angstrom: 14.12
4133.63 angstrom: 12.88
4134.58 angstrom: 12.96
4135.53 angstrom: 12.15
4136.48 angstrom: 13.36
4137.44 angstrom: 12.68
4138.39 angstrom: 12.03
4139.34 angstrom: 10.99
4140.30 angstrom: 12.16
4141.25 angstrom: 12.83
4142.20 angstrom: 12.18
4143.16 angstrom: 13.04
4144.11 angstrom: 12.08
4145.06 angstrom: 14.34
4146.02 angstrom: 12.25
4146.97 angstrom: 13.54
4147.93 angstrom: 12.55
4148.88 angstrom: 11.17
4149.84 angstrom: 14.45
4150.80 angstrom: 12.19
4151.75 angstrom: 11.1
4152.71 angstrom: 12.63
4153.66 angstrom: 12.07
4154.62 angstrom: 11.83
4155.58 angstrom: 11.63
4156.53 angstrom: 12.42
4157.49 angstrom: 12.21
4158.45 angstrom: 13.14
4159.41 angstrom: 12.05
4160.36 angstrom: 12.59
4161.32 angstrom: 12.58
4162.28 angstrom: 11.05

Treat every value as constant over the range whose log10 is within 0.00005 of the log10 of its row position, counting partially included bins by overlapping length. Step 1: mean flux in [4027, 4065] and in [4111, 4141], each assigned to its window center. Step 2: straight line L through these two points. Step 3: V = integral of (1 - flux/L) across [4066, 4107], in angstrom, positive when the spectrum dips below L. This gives -3.1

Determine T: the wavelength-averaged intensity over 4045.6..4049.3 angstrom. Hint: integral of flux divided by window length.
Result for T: 13.6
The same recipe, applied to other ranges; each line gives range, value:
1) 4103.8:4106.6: 13.8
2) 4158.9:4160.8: 12.4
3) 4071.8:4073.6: 13.6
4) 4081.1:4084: 13.6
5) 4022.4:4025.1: 12.5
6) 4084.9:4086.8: 13.5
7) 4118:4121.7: 12.7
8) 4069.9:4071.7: 14.4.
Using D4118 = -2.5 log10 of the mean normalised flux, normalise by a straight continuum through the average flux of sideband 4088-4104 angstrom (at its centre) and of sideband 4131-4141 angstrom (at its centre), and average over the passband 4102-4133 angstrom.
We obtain -0.003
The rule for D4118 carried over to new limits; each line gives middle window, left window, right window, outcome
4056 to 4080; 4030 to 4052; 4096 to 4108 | -0.01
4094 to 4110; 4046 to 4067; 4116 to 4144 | -0.06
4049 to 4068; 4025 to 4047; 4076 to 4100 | 0.01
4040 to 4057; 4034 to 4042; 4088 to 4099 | -0.02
